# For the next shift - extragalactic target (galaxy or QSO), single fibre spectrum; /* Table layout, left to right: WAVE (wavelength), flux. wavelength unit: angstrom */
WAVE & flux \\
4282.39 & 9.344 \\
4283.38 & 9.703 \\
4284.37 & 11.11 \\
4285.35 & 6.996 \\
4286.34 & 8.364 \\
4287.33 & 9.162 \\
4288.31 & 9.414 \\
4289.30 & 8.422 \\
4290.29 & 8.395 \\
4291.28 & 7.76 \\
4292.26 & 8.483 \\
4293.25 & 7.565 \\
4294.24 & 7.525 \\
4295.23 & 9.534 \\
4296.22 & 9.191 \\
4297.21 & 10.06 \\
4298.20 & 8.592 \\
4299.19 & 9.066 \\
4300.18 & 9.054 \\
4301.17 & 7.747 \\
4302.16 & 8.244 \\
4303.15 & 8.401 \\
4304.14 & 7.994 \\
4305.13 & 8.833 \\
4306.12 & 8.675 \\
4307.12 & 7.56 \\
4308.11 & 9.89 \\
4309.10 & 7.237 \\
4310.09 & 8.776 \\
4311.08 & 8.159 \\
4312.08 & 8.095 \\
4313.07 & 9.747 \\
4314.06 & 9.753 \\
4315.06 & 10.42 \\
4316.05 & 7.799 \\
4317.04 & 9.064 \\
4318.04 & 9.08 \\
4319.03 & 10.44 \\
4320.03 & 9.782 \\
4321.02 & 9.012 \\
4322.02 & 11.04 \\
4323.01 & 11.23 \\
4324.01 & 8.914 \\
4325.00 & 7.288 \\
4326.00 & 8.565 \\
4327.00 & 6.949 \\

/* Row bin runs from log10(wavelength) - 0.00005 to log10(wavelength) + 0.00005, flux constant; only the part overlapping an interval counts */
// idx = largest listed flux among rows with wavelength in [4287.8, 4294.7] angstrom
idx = 9.414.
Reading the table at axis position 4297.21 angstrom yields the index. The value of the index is 10.06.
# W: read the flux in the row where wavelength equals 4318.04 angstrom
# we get 9.08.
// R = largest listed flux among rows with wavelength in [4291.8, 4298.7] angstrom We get 10.06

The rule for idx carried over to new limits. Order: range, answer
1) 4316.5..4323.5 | 11.23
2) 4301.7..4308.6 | 9.89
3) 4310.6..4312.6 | 8.159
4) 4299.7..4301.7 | 9.054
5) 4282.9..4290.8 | 11.11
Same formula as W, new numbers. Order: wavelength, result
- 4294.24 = 7.525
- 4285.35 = 6.996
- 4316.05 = 7.799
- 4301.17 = 7.747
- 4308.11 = 9.89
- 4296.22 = 9.191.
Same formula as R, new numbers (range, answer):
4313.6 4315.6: 10.42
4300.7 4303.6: 8.401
